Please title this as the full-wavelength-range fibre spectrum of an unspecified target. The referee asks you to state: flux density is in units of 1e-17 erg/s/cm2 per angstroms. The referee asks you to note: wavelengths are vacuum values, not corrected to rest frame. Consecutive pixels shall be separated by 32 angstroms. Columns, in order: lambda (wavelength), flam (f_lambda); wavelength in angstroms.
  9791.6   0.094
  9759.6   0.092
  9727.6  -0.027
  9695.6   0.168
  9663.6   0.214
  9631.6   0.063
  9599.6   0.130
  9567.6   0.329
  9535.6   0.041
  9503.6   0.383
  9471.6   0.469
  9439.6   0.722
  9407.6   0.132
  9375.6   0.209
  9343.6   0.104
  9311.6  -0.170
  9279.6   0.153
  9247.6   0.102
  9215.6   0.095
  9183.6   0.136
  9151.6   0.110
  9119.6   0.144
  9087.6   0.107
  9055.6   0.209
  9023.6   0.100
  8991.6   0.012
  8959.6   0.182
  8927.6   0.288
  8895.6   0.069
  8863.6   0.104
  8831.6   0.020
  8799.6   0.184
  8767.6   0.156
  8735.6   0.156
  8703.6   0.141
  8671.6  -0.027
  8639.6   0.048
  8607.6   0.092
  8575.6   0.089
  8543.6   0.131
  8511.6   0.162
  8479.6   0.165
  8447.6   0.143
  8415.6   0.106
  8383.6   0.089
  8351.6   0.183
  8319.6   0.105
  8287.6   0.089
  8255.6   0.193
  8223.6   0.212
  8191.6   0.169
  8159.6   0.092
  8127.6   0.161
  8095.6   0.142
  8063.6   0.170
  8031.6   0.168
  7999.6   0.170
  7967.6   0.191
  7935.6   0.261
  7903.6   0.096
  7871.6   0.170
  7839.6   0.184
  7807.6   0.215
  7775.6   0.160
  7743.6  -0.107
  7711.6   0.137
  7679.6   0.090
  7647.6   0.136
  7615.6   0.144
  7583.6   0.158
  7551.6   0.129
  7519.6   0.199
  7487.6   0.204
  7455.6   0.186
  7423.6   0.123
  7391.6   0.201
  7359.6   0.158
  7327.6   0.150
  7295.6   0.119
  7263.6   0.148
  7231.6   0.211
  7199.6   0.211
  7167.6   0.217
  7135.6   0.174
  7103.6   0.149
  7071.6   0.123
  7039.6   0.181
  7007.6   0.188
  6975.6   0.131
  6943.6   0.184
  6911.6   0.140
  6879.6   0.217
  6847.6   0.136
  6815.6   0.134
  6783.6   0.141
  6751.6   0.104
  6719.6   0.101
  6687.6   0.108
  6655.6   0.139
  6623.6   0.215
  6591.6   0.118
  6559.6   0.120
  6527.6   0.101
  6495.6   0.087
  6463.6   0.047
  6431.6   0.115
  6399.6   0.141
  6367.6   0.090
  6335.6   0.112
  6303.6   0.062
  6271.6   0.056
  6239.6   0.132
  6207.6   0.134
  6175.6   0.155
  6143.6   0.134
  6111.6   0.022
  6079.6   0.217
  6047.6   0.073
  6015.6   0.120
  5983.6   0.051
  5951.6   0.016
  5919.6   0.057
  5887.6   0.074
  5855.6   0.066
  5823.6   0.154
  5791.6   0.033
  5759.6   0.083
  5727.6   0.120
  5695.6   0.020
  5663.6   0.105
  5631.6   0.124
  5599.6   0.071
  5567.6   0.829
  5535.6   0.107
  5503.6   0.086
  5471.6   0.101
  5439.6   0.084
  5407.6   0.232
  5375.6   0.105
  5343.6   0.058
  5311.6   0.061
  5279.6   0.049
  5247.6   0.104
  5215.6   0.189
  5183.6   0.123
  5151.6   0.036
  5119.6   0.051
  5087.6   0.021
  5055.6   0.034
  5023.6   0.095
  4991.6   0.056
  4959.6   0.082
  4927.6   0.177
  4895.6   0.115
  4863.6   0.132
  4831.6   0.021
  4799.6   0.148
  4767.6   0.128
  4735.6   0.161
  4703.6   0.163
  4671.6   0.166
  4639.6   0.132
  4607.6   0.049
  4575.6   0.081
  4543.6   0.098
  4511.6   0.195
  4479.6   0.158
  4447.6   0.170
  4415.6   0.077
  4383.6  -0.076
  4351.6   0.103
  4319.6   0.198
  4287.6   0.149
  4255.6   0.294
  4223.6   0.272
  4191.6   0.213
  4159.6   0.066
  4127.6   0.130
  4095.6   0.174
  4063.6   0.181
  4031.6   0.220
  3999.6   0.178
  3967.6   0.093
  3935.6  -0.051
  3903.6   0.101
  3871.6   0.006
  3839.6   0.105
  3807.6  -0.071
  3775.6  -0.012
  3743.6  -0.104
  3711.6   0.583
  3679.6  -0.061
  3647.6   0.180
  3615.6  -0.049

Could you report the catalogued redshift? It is 0.780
